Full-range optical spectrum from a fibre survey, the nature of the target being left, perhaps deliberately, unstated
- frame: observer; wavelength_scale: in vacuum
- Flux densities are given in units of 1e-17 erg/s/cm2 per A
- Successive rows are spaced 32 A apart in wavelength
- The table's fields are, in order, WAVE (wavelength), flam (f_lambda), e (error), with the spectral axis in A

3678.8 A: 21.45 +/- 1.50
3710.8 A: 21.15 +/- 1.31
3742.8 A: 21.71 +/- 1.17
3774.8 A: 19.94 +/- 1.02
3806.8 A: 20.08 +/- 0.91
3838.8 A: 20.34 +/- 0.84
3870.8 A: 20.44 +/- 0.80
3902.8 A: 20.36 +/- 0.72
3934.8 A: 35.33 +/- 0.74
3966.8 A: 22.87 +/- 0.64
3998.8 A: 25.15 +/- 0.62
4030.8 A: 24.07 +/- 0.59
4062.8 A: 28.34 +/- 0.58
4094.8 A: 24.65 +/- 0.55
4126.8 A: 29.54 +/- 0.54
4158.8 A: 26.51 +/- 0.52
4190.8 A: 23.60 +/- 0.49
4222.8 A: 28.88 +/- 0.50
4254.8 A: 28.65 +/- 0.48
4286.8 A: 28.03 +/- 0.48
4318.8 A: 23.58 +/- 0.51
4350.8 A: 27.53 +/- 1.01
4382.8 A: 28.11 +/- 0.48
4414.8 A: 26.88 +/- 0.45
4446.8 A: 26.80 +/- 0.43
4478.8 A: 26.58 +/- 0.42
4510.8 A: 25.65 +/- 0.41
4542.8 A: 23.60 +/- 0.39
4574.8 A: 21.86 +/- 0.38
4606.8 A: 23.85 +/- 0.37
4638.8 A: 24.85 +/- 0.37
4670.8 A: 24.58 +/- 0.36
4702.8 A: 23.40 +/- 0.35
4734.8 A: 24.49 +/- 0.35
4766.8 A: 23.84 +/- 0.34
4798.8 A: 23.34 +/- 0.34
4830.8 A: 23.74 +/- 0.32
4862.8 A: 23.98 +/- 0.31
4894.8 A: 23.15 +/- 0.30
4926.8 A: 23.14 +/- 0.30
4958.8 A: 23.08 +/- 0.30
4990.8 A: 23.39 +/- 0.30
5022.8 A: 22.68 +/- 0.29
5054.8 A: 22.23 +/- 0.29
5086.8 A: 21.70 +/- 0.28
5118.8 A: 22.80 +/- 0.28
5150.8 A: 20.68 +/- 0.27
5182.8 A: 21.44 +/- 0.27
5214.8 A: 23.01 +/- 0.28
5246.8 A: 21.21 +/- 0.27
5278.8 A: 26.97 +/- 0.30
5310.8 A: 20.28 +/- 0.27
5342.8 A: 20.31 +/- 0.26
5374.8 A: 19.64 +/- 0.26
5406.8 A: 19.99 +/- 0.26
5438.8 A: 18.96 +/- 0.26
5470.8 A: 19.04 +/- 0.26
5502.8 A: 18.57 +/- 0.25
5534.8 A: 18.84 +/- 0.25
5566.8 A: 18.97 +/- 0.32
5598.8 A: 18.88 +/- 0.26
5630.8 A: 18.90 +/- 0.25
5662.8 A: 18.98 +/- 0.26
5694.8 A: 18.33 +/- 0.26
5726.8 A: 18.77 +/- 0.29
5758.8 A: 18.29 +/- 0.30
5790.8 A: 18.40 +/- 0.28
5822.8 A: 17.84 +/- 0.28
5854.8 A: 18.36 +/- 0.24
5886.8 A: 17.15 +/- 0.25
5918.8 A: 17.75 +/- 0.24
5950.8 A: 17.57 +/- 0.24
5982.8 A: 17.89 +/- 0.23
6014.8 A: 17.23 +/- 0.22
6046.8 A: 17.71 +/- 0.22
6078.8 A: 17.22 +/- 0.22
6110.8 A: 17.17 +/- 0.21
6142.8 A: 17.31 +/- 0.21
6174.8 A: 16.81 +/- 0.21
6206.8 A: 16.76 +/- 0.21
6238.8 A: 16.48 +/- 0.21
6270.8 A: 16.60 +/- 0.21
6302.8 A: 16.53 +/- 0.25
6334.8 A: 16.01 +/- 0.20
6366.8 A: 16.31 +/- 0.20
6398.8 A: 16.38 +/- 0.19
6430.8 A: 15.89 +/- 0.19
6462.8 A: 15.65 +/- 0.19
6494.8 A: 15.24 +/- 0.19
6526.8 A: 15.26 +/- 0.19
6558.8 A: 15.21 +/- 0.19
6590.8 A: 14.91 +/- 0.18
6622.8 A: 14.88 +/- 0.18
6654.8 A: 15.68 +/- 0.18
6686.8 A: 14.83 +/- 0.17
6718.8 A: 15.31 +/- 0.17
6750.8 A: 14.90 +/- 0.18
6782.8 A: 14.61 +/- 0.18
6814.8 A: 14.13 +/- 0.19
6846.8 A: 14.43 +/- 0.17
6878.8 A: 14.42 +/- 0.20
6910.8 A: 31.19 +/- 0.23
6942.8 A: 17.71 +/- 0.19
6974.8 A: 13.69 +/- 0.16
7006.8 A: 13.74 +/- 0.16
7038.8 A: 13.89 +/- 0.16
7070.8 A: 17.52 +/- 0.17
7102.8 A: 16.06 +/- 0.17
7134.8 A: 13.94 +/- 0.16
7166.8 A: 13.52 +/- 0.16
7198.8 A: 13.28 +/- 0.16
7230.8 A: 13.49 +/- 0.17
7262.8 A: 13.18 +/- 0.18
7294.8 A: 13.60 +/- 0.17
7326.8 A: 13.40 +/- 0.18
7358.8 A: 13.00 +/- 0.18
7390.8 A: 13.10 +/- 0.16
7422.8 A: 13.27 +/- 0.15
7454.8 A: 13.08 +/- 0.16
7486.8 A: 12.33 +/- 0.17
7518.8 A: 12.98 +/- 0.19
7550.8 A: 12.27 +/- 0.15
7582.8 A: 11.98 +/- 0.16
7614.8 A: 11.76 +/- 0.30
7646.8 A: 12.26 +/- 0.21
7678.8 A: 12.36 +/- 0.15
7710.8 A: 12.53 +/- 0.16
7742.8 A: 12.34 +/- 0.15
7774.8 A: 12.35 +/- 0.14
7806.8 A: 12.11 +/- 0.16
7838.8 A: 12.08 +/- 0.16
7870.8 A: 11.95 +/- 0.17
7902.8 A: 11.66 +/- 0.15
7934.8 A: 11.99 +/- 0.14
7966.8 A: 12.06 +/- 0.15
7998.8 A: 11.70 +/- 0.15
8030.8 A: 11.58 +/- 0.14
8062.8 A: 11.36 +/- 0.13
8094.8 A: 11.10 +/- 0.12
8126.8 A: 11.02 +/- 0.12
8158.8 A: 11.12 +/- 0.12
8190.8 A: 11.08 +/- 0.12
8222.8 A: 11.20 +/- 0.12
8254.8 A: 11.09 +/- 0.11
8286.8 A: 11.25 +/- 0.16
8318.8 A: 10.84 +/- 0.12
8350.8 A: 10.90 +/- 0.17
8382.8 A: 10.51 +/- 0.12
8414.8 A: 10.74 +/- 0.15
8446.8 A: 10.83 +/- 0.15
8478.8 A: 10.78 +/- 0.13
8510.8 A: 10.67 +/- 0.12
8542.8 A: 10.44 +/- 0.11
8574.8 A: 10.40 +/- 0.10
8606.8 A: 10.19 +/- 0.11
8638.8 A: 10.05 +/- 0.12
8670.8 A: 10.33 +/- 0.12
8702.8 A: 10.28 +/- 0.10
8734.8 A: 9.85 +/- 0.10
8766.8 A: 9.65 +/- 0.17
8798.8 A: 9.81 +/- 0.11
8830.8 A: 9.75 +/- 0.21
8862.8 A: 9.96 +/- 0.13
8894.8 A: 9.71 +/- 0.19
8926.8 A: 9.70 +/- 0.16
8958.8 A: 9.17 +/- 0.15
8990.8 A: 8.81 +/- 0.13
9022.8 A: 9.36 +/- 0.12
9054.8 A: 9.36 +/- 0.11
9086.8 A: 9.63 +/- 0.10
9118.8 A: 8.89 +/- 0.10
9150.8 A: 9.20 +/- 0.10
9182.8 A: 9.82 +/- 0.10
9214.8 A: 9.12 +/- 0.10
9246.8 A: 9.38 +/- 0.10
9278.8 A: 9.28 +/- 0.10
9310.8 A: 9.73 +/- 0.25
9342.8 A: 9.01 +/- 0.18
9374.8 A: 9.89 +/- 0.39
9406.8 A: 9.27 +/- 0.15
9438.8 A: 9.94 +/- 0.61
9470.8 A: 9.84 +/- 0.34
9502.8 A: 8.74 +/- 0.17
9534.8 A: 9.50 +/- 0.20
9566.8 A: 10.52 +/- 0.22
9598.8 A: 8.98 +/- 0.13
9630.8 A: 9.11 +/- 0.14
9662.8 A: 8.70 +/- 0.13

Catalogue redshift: 0.05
